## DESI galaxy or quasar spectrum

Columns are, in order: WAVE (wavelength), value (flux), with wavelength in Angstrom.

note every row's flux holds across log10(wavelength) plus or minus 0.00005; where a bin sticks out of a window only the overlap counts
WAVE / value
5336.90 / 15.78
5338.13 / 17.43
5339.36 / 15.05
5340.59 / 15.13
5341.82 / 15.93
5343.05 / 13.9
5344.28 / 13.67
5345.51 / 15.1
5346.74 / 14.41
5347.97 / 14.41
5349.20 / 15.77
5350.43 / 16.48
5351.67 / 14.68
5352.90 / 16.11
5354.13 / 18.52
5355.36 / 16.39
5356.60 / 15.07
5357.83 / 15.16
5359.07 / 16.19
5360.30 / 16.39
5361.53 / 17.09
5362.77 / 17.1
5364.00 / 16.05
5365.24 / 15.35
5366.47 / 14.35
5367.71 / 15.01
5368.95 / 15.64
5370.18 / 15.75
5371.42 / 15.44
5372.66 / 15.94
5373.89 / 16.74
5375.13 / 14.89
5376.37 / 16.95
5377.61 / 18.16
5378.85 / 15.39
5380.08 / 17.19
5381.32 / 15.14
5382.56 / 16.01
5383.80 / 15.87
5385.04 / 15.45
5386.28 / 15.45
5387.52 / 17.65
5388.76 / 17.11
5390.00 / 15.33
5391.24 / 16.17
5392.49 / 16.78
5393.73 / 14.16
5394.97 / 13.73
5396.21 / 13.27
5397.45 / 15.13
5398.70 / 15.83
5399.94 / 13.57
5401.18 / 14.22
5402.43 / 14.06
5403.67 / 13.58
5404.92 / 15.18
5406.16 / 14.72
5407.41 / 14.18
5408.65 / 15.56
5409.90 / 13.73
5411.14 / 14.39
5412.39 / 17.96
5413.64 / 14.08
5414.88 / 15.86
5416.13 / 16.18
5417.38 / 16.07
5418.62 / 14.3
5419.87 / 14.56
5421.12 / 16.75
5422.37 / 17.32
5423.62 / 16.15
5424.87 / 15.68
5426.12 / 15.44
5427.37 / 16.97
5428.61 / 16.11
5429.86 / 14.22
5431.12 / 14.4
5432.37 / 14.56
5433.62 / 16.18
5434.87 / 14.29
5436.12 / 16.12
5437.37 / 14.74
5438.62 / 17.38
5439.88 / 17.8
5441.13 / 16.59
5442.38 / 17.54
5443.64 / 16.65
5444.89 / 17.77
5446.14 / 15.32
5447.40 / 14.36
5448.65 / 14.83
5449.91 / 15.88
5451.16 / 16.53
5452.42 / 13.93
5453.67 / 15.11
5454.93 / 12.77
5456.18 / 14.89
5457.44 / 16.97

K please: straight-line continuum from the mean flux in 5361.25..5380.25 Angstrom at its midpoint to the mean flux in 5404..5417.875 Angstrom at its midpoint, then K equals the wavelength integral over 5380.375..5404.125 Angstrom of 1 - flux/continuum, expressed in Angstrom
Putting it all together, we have 0.6 Angstrom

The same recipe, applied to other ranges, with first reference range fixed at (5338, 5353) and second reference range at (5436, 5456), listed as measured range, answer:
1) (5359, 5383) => -1.1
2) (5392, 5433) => 1.3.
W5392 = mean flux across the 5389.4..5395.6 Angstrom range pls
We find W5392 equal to 15.2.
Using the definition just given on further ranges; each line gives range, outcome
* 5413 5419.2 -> 15.3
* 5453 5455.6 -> 14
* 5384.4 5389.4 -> 16.4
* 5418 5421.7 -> 15.2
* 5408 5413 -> 15.4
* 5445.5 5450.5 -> 15.1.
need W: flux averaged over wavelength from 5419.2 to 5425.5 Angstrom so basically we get 16.1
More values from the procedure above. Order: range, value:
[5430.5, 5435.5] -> 14.9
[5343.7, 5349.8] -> 14.7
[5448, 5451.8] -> 15.7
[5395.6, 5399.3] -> 14.7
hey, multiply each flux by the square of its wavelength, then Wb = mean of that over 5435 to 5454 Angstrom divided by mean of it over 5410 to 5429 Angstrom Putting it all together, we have 1.02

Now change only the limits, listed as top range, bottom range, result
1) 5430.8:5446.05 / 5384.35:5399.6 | 1.06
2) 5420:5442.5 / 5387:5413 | 1.07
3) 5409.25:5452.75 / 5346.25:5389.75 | 1.01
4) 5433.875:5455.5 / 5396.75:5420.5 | 1.07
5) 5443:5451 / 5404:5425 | 1.04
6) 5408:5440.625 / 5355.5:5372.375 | 1.02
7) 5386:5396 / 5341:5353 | 1.06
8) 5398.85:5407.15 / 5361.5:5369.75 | 0.92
